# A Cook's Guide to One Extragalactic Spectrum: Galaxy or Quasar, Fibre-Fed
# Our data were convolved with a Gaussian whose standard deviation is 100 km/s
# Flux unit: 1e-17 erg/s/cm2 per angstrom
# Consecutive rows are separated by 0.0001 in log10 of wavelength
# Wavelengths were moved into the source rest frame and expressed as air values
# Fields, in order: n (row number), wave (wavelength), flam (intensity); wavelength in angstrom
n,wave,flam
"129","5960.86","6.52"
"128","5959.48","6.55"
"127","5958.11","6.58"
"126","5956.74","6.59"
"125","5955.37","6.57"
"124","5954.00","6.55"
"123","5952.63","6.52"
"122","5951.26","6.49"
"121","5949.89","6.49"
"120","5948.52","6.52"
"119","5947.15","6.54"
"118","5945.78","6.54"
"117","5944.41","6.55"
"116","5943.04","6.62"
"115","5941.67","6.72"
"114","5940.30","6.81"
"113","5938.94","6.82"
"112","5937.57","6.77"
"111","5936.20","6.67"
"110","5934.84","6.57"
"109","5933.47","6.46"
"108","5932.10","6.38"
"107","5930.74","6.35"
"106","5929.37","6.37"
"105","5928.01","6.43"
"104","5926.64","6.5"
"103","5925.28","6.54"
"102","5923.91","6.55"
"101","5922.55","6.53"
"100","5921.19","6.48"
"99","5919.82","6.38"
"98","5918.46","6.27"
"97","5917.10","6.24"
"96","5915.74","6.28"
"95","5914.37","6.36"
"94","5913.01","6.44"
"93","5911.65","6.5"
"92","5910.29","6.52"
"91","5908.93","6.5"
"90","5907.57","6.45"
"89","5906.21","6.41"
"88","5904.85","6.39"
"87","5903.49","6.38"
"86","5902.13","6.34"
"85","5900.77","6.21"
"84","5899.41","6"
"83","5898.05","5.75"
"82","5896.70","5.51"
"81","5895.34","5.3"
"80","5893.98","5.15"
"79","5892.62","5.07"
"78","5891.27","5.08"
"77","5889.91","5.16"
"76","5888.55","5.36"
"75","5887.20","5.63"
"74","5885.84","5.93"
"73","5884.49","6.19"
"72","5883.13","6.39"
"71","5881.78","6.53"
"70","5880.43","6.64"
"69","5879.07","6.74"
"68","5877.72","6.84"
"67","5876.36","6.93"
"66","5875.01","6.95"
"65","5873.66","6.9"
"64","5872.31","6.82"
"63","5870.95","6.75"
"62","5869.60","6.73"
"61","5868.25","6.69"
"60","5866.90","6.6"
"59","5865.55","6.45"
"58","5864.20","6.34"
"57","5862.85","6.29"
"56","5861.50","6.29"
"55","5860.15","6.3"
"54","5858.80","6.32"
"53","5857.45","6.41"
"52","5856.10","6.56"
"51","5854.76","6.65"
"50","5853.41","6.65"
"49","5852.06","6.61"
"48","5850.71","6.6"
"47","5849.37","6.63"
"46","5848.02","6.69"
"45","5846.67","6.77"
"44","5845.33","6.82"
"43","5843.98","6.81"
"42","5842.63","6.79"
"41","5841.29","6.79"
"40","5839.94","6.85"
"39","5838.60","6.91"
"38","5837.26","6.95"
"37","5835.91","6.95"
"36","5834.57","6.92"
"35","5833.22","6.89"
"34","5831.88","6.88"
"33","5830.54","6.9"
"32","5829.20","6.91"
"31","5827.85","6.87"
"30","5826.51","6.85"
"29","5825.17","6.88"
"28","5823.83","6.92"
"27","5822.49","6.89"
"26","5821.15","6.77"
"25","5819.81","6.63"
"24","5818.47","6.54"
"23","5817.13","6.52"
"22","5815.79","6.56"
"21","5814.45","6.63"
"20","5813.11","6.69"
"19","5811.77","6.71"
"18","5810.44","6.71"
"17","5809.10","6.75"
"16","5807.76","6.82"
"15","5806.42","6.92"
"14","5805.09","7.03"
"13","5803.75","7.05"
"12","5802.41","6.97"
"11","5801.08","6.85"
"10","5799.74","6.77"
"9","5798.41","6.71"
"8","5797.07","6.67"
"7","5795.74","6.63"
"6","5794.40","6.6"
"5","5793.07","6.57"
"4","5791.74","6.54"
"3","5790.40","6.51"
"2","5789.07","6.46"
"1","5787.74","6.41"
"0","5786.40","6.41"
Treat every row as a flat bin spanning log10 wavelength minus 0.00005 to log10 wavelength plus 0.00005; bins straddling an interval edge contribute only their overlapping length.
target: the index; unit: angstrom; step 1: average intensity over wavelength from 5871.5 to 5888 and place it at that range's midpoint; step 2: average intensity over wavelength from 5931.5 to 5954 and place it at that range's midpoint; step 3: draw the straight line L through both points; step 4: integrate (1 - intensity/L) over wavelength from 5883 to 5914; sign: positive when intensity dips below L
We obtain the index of 2.9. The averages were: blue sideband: 6.53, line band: 5.94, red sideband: 6.59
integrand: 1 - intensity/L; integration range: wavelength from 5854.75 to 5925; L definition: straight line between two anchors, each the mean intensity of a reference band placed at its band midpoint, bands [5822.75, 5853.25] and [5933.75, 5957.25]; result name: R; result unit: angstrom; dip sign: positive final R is 4.6 angstrom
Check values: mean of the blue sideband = 6.82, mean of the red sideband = 6.61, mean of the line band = 6.28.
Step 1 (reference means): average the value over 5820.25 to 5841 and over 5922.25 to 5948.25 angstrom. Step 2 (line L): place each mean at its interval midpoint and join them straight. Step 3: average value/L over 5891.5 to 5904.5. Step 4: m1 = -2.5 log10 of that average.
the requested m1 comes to 0.16 mag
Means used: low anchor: 6.88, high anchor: 6.56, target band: 5.74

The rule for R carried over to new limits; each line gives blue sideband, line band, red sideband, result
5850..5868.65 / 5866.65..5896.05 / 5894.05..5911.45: 0.5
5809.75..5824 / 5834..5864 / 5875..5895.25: -1.4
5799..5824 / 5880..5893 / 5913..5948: 1.6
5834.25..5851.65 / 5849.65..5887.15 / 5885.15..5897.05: -3.3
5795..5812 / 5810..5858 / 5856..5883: -0.3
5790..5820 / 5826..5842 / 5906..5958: -0.5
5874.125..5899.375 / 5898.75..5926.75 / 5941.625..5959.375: -0.8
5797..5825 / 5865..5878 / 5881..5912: -1.2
